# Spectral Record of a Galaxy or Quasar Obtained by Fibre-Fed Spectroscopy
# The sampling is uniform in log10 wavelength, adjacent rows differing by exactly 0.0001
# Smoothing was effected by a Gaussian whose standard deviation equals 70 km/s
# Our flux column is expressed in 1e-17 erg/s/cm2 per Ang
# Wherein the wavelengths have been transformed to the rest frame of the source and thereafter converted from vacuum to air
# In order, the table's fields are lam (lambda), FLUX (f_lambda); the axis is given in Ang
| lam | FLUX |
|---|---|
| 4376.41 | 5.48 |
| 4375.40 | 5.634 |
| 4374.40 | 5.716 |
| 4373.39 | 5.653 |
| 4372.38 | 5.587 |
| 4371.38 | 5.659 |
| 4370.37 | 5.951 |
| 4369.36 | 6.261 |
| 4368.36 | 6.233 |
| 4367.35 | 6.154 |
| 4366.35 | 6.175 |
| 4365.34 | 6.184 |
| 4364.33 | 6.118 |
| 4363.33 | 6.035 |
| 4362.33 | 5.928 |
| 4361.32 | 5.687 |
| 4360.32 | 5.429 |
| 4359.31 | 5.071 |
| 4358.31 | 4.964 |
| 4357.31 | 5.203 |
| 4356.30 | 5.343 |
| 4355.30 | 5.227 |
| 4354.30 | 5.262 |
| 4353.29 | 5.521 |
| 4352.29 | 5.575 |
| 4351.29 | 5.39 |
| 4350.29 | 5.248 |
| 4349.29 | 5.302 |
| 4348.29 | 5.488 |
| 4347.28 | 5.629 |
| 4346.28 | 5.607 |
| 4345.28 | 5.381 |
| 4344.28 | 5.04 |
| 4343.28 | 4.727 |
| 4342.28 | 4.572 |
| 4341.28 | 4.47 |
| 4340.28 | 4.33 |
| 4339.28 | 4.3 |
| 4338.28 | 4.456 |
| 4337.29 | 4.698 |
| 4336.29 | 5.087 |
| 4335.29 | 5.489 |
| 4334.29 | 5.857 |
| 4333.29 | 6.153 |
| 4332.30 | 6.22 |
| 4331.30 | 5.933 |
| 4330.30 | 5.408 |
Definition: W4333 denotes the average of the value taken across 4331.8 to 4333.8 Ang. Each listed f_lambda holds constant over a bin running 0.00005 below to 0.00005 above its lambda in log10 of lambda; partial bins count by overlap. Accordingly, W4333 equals 6.2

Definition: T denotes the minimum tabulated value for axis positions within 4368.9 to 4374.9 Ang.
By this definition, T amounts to 5.587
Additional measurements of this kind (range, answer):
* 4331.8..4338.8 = 4.456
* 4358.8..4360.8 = 5.071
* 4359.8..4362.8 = 5.429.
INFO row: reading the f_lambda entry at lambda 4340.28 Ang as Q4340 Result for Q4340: 4.33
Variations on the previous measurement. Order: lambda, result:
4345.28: 5.381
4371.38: 5.659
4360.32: 5.429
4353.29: 5.521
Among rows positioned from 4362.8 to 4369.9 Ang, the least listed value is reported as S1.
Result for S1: 6.035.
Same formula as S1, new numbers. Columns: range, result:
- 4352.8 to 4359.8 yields 4.964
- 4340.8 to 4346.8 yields 4.47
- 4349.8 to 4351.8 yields 5.248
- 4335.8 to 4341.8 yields 4.3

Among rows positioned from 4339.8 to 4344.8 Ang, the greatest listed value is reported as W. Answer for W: 5.04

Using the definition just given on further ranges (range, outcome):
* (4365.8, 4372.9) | 6.261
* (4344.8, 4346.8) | 5.607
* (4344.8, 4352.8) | 5.629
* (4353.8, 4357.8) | 5.343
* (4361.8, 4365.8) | 6.184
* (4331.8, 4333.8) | 6.22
